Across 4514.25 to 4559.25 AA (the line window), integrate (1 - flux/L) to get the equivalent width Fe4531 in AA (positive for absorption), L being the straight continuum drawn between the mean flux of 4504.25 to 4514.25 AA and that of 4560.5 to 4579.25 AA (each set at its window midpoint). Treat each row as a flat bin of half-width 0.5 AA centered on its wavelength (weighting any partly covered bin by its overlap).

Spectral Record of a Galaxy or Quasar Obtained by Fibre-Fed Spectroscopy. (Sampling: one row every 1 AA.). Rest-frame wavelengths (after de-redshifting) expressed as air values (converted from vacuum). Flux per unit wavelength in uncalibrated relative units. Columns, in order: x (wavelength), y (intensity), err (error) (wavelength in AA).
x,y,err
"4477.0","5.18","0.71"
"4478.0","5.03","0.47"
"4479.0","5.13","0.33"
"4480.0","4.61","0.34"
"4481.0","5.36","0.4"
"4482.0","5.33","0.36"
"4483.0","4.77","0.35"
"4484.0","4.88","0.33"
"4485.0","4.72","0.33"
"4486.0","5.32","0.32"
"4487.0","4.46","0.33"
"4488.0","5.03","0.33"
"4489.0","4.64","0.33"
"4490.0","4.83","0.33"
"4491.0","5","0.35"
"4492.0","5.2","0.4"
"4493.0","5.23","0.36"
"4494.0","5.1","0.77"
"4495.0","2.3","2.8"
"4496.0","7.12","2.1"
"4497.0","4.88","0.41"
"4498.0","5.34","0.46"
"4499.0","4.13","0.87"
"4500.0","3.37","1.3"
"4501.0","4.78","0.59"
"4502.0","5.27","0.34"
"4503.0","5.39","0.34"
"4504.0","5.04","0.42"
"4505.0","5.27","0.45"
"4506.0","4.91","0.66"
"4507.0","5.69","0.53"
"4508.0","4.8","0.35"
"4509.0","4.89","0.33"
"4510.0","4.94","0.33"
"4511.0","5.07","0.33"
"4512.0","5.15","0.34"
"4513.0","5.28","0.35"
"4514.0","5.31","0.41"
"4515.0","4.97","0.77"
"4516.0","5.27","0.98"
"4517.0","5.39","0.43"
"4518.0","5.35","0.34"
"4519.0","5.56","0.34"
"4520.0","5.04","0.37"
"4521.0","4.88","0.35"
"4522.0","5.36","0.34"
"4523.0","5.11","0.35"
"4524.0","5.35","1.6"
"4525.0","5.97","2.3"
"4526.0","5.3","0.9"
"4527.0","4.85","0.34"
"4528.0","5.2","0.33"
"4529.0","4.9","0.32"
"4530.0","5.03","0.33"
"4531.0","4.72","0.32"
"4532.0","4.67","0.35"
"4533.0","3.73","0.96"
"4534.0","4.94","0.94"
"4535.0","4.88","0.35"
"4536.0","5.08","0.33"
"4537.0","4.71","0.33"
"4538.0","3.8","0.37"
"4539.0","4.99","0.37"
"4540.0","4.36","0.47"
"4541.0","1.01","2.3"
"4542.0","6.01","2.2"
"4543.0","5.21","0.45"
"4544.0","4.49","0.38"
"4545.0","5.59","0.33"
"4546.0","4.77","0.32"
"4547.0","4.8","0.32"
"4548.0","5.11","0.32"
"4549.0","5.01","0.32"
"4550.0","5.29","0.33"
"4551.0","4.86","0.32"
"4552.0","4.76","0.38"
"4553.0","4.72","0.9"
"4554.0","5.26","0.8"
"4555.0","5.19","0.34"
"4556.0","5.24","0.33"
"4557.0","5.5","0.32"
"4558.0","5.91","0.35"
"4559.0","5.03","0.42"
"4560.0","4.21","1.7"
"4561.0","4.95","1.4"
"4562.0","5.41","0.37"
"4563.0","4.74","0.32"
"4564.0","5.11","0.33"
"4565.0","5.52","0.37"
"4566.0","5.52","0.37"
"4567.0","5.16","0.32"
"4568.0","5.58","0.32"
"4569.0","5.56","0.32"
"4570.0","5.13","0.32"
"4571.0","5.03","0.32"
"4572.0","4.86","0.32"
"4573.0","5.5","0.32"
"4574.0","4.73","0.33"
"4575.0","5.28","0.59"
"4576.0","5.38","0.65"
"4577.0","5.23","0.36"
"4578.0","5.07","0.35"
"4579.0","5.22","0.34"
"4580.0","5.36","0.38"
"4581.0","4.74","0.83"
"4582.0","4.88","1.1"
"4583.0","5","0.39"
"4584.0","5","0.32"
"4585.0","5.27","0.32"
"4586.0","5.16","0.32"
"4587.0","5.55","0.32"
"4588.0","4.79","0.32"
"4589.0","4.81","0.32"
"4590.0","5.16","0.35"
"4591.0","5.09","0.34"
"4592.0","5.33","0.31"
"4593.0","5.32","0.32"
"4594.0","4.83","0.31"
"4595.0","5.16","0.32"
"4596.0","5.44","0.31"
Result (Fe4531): 1.8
